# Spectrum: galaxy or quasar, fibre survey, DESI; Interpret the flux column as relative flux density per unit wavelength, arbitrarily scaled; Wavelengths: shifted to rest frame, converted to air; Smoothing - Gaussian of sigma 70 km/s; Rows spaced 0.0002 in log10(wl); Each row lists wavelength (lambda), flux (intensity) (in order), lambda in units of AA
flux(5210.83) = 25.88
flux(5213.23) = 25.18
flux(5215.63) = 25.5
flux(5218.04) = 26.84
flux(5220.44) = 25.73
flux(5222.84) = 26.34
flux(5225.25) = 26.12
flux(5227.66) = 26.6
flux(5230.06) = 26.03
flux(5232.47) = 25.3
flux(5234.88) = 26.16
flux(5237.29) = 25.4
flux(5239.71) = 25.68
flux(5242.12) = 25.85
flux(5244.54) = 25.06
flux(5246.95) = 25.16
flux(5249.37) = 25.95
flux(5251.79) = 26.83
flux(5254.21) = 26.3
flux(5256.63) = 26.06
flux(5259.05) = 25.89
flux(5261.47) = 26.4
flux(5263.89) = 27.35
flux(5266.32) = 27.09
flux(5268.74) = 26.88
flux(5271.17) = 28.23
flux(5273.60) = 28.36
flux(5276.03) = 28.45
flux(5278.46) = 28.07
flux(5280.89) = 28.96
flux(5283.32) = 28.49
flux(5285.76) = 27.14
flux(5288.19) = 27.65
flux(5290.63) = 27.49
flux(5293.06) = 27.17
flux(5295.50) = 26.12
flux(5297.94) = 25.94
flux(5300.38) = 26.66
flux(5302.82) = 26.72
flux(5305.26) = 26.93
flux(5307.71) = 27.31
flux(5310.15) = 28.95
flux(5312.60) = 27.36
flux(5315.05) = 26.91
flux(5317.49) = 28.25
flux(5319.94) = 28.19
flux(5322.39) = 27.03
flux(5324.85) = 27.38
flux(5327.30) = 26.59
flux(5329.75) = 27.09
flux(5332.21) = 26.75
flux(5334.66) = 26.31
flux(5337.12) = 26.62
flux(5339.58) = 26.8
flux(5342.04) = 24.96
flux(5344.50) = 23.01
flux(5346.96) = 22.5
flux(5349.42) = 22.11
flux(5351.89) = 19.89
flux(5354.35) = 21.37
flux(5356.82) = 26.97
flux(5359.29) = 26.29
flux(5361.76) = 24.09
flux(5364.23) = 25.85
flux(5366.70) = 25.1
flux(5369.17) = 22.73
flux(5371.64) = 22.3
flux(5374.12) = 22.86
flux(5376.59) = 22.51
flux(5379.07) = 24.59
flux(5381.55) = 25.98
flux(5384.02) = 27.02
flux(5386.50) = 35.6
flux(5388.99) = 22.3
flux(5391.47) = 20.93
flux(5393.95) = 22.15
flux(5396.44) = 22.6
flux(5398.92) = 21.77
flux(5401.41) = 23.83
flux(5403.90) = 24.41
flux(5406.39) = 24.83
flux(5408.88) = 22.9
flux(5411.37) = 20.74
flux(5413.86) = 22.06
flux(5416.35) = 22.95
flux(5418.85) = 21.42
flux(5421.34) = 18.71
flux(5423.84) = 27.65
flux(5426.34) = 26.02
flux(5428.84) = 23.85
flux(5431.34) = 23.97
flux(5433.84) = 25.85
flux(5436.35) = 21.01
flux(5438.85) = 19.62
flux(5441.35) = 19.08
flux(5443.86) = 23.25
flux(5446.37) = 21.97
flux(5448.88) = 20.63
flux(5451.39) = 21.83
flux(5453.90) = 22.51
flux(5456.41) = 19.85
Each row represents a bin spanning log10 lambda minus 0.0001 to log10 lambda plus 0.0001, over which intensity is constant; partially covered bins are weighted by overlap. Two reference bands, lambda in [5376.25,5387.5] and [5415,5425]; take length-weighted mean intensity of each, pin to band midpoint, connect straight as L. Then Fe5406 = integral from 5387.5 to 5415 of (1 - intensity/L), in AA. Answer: 2.4 AA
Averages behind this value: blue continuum 27.3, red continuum 22.6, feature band 22.7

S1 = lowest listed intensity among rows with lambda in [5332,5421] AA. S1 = 19.89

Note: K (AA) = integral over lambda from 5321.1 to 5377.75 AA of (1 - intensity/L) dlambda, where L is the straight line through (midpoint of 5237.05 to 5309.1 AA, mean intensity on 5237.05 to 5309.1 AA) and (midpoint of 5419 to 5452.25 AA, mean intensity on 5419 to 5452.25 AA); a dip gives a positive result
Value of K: 0.45 AA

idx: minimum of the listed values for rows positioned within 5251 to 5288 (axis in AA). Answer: 25.89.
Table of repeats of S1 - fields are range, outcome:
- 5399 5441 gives 18.71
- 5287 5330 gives 25.94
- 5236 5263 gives 25.06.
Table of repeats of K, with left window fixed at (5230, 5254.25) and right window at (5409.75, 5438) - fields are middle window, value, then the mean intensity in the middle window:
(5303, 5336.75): -3.7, 27.3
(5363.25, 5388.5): -1.7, 25.4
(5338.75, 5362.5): 0.4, 23.7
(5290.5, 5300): -0.6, 26.6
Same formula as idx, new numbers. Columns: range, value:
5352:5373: 21.37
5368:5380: 22.3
